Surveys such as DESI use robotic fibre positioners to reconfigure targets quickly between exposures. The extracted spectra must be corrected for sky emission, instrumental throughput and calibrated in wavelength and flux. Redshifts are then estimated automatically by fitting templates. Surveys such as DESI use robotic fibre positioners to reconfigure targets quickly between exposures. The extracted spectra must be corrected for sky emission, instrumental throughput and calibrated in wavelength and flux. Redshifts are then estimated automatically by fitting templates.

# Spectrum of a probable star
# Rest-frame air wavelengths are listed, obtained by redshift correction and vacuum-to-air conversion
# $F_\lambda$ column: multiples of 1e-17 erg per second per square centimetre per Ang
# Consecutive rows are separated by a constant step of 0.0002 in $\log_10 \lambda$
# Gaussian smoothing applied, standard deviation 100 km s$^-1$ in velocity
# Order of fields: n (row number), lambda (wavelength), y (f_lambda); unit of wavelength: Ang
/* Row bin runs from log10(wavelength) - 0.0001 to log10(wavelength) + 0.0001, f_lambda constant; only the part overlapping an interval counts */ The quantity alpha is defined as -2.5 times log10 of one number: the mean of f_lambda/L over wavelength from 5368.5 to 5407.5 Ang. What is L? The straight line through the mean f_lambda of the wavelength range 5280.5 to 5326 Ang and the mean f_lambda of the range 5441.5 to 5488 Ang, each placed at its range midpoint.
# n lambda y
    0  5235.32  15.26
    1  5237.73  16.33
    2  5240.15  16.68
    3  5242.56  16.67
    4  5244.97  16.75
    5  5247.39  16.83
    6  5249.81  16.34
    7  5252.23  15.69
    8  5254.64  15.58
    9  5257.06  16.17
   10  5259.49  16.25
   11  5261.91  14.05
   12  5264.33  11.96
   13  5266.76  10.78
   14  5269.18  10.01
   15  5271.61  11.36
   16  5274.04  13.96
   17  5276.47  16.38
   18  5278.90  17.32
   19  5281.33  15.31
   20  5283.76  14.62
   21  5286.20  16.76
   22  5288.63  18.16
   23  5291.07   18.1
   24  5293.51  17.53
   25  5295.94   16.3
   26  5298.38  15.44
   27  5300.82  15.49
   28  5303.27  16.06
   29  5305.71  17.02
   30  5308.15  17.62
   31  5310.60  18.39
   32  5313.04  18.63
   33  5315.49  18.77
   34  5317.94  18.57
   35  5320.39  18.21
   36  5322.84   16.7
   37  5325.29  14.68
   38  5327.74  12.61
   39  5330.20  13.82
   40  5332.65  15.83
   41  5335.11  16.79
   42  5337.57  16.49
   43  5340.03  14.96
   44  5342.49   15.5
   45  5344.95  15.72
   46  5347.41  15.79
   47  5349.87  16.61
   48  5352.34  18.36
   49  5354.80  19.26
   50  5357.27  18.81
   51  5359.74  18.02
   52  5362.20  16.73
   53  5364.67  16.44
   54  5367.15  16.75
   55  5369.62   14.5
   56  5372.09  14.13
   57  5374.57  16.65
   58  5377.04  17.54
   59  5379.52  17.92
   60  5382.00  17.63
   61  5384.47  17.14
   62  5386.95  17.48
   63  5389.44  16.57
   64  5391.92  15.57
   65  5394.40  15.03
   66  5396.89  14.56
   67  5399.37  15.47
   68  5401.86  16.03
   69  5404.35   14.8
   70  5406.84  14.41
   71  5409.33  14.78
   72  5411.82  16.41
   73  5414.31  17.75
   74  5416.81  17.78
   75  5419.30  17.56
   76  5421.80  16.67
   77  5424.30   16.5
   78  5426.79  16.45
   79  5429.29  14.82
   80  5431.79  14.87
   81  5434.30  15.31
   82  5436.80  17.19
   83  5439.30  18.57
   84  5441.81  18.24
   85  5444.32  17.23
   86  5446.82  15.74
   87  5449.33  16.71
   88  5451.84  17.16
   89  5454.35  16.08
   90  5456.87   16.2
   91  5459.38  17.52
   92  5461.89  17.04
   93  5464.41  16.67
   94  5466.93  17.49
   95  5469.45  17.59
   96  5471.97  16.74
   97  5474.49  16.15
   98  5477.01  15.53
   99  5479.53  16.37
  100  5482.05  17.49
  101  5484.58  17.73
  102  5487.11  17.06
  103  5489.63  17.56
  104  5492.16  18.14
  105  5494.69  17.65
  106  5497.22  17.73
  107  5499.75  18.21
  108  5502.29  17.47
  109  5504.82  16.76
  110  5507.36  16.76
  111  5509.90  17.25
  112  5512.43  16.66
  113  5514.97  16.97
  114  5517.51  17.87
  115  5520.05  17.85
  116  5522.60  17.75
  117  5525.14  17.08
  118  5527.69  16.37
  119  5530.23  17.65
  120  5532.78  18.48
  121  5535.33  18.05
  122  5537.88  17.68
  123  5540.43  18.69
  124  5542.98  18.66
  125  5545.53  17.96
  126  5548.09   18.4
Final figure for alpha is 0.06 mag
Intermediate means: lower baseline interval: 17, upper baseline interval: 16.9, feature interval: 16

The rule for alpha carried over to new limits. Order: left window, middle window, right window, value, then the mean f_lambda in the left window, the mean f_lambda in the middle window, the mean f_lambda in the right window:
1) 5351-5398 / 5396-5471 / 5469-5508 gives 0.035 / 16.8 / 16.5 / 17.2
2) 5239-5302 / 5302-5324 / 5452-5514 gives -0.132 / 15.4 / 17.8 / 17.1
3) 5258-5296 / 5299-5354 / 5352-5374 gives -0.029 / 14.9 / 16.5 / 16.9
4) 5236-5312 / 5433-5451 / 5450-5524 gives -0.010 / 15.7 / 17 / 17.2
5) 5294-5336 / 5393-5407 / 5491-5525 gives 0.125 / 16.5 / 15.1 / 17.5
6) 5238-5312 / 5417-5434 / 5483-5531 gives 0.039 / 15.7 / 16.2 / 17.4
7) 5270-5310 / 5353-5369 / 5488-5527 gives -0.068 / 16.1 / 17.6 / 17.4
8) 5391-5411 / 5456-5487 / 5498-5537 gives -0.025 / 15.1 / 16.9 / 17.4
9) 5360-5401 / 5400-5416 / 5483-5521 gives 0.055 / 16.3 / 15.7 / 17.4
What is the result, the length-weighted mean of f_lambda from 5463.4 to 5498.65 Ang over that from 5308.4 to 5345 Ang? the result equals 1.04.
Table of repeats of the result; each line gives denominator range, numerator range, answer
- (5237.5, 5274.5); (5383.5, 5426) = 1.10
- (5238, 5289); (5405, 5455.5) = 1.09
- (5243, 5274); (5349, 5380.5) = 1.19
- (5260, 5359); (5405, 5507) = 1.05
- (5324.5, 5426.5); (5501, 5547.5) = 1.08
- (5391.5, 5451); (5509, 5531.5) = 1.07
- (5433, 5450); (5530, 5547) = 1.07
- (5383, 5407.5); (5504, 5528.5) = 1.09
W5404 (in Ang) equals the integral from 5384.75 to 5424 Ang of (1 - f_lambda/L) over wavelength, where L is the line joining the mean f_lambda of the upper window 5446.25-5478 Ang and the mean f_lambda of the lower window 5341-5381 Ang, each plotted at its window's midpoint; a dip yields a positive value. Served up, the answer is 1.5 Ang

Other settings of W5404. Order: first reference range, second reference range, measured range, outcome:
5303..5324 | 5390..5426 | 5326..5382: 2.3 Ang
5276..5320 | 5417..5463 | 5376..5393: -0.3 Ang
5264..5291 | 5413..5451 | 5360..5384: -1.0 Ang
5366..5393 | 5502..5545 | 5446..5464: 0.4 Ang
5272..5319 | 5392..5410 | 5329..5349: 0.5 Ang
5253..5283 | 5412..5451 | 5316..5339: -1.5 Ang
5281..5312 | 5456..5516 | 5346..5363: -0.8 Ang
